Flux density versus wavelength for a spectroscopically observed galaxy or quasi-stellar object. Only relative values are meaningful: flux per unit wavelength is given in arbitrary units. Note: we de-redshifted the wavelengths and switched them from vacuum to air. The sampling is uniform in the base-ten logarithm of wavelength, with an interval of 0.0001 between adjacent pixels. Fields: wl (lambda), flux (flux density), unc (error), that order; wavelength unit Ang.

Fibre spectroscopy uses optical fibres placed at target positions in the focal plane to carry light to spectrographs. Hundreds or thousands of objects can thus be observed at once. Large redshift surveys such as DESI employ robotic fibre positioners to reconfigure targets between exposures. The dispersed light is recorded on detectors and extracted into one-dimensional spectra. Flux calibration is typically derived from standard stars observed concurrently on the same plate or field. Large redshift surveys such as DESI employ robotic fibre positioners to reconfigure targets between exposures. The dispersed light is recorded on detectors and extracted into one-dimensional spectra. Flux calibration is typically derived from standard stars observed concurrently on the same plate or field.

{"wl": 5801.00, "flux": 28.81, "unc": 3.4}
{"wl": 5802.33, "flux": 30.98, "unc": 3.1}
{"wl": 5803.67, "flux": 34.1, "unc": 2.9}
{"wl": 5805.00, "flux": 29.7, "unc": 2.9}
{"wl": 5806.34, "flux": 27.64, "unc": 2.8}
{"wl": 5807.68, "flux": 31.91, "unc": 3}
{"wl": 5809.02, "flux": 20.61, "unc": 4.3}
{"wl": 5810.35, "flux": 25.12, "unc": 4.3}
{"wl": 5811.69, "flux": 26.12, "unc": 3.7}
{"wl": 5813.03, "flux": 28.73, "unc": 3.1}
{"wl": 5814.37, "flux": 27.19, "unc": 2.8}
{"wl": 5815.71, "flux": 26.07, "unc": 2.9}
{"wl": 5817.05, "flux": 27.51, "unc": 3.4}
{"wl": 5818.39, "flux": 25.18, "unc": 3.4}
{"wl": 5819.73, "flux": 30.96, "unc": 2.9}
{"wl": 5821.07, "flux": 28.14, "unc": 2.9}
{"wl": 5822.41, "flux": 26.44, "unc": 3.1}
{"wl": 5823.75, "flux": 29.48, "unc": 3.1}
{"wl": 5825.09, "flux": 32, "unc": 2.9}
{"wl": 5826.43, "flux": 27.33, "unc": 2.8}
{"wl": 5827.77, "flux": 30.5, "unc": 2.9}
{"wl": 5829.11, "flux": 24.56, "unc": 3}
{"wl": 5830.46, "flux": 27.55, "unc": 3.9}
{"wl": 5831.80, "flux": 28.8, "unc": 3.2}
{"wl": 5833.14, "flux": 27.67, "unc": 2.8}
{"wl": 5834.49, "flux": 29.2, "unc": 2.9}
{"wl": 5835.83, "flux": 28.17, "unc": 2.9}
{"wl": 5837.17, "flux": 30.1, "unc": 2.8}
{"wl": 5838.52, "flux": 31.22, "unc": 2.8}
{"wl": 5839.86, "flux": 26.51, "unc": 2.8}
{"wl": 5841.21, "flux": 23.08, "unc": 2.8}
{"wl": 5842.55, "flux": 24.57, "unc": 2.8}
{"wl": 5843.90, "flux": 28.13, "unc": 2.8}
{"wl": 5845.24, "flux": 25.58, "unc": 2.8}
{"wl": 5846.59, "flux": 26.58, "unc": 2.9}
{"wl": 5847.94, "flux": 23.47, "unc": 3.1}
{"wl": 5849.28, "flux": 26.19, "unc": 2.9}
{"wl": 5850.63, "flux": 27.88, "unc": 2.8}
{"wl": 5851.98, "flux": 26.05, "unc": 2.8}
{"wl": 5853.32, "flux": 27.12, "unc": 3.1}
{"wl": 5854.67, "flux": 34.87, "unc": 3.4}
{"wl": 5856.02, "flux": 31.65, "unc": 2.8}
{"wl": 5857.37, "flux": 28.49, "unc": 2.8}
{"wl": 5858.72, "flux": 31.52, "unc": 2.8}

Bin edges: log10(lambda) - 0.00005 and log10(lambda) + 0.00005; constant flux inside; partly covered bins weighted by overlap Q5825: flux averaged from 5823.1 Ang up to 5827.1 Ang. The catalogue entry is 29.6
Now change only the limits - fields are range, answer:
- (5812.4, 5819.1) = 26.9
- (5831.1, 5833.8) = 28.3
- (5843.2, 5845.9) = 26.9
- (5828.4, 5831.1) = 26.1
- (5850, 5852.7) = 27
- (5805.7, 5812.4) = 26.3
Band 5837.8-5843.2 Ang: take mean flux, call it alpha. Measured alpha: 26.4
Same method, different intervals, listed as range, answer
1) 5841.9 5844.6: 26.4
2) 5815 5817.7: 26.8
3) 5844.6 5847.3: 26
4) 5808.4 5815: 25.6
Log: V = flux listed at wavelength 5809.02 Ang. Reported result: 20.61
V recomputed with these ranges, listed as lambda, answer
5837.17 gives 30.1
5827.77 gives 30.5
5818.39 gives 25.18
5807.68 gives 31.91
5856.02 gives 31.65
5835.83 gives 28.17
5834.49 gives 29.2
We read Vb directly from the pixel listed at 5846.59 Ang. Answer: 26.58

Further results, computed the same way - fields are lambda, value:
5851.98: 26.05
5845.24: 25.58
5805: 29.7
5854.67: 34.87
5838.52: 31.22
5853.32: 27.12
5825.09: 32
